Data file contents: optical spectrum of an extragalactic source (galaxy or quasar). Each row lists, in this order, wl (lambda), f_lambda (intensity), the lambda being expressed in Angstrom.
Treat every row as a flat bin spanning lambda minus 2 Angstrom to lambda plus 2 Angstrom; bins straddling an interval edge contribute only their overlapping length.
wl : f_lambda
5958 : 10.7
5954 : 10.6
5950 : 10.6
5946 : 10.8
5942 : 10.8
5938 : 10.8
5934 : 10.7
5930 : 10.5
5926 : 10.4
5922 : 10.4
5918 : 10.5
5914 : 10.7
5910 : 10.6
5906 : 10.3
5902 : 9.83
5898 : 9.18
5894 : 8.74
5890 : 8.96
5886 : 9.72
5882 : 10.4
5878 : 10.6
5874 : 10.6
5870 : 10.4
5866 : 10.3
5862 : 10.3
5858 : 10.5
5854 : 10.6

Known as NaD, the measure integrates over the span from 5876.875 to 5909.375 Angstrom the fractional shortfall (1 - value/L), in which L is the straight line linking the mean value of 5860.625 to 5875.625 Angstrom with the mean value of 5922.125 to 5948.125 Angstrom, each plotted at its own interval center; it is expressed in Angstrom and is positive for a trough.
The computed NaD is 2.4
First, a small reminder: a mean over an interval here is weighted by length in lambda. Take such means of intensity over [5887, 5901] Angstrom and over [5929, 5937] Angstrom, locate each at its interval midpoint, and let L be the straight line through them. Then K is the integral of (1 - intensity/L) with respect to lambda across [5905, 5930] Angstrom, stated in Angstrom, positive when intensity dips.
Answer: -1.21 Angstrom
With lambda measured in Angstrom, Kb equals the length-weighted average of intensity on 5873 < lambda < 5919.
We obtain 9.99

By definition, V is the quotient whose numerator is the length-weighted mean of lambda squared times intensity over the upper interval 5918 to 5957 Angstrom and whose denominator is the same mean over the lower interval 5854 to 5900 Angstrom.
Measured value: 1.08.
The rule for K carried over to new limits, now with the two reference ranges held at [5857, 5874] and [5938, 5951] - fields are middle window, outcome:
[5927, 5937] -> 0.1 Angstrom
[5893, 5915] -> 1.4 Angstrom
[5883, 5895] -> 1.4 Angstrom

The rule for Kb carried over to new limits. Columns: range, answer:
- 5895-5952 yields 10.4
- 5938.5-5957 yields 10.7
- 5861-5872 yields 10.3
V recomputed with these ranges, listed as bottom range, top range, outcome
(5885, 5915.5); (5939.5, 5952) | 1.12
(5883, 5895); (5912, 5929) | 1.14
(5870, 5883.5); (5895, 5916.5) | 0.97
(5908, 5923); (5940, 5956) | 1.02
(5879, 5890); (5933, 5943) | 1.11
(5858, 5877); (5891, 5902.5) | 0.89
